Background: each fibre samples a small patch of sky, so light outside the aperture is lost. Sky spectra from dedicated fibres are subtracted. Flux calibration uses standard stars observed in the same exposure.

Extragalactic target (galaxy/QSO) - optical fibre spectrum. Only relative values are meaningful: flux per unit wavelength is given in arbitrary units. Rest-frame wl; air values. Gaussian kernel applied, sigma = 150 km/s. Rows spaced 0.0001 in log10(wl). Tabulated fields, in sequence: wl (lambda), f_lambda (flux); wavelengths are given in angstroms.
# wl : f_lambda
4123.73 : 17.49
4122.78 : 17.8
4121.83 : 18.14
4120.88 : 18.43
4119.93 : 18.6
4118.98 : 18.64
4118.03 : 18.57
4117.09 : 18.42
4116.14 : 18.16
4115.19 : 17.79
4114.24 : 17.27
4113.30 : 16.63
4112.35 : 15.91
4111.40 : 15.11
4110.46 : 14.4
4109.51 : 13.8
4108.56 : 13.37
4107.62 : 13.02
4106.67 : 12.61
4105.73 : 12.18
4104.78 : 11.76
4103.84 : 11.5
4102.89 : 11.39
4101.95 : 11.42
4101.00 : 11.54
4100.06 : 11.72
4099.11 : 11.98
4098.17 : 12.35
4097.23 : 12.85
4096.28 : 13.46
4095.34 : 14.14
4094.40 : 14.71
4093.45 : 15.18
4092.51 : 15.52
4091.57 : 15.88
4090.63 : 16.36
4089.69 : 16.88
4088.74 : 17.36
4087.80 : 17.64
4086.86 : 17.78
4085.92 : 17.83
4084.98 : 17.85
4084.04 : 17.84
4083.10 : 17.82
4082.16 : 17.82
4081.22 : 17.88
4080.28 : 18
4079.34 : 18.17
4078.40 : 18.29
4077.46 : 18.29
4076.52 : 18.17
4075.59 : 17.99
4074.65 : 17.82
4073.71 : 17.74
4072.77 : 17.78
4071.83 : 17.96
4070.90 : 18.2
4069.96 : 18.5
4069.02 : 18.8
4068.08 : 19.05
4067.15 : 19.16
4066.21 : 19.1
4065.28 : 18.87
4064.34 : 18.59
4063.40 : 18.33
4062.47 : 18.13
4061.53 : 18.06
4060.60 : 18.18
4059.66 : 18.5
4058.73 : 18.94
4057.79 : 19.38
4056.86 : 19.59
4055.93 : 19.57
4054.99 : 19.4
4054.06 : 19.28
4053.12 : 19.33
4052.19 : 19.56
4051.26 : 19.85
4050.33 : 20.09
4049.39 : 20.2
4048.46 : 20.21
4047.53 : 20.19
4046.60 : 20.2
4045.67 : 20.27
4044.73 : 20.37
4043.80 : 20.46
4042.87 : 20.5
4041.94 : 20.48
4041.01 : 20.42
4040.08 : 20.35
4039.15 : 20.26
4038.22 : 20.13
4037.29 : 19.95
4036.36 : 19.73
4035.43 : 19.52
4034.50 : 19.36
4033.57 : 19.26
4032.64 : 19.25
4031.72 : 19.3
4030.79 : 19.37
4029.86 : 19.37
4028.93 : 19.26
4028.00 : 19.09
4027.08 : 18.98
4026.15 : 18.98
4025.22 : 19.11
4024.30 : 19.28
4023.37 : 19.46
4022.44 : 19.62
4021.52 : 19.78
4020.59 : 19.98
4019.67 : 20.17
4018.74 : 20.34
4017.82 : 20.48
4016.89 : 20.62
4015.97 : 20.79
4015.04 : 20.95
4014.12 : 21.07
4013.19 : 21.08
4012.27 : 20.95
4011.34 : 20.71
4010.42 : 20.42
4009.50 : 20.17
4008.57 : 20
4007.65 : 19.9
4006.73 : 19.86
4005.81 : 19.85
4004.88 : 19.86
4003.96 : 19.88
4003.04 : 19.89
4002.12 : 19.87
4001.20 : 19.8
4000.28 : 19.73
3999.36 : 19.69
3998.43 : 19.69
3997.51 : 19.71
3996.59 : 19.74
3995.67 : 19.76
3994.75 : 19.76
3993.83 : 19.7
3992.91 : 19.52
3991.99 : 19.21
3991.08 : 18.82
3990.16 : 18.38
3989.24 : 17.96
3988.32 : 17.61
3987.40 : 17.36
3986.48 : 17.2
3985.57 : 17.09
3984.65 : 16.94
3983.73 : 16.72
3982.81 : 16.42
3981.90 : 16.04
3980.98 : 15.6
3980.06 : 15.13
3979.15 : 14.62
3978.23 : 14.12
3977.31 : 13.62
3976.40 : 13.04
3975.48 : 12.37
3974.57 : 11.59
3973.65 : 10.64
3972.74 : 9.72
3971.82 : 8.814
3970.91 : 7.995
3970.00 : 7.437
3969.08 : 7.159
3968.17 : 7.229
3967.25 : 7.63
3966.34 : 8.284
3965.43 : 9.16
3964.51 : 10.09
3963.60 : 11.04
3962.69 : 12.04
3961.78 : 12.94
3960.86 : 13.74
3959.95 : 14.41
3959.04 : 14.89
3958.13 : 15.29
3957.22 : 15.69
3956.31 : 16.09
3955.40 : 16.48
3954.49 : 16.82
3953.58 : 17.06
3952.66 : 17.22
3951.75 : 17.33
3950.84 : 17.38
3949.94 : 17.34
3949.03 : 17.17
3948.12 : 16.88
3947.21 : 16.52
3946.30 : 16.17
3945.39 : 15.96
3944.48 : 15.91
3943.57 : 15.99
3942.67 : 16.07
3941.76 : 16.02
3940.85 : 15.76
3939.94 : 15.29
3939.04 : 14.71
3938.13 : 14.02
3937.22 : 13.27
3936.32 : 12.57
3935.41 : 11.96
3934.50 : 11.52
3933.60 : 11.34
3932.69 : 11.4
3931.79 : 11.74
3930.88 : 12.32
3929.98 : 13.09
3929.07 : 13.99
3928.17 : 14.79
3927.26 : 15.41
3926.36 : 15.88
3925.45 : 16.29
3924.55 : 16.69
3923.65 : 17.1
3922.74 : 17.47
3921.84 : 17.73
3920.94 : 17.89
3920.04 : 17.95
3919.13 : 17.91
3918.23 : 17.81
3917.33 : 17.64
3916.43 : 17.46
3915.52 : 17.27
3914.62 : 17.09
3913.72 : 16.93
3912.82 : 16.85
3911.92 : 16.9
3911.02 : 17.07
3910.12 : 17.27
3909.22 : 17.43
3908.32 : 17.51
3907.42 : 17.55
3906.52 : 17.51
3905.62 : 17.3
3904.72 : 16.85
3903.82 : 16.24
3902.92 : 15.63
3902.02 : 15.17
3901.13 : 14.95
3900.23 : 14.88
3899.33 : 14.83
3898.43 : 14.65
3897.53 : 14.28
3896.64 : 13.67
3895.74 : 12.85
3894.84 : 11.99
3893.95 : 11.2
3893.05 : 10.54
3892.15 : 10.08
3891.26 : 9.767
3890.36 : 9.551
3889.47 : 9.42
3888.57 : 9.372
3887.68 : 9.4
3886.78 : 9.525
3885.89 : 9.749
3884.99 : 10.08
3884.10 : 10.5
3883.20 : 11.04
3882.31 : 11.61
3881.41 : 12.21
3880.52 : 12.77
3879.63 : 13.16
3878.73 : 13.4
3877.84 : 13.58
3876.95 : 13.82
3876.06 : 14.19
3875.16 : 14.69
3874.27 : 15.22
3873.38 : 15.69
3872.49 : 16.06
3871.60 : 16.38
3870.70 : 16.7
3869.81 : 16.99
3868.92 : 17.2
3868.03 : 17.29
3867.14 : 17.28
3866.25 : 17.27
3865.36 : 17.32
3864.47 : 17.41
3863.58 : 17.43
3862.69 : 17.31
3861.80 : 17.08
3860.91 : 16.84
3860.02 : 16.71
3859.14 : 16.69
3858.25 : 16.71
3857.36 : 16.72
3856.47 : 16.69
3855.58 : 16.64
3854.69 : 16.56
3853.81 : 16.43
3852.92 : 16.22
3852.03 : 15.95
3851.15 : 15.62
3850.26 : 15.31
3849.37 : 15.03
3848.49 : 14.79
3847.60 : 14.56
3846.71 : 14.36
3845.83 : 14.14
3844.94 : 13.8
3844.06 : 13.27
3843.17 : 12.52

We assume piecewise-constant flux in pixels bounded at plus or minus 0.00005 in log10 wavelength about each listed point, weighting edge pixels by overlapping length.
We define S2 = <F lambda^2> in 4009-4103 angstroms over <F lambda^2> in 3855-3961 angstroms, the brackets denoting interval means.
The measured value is 1.32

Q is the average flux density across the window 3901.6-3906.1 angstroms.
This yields 16.2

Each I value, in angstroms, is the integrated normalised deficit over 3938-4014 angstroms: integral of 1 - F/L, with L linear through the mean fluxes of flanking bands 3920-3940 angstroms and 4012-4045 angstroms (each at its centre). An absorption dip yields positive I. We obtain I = 4.7 angstroms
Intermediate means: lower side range 14.5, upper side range 19.9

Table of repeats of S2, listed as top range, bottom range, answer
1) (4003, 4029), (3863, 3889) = 1.53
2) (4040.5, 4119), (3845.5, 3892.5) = 1.32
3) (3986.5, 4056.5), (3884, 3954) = 1.40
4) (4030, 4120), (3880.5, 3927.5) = 1.30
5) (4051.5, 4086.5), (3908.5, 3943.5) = 1.28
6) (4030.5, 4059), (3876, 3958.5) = 1.44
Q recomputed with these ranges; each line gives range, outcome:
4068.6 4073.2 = 18.2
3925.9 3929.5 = 15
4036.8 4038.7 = 20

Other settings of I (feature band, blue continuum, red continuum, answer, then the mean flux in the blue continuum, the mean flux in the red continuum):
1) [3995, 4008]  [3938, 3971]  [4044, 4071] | -2.7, 14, 19.3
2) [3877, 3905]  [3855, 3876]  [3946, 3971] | 6.1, 16.7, 13.5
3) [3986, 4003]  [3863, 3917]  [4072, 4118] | -4.5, 14.5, 15.7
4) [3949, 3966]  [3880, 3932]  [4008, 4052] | 2.0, 14.5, 20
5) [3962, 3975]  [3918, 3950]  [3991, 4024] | 6.1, 15.2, 20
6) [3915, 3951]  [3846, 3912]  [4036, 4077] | 1.3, 14.7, 19.3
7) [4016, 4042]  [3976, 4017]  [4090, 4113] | -4.1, 18.6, 13.5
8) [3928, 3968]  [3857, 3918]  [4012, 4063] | 6.2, 14.8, 19.8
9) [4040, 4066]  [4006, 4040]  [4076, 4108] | -2.4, 19.9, 15.2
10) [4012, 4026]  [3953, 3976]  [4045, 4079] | -3.9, 11.8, 18.9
